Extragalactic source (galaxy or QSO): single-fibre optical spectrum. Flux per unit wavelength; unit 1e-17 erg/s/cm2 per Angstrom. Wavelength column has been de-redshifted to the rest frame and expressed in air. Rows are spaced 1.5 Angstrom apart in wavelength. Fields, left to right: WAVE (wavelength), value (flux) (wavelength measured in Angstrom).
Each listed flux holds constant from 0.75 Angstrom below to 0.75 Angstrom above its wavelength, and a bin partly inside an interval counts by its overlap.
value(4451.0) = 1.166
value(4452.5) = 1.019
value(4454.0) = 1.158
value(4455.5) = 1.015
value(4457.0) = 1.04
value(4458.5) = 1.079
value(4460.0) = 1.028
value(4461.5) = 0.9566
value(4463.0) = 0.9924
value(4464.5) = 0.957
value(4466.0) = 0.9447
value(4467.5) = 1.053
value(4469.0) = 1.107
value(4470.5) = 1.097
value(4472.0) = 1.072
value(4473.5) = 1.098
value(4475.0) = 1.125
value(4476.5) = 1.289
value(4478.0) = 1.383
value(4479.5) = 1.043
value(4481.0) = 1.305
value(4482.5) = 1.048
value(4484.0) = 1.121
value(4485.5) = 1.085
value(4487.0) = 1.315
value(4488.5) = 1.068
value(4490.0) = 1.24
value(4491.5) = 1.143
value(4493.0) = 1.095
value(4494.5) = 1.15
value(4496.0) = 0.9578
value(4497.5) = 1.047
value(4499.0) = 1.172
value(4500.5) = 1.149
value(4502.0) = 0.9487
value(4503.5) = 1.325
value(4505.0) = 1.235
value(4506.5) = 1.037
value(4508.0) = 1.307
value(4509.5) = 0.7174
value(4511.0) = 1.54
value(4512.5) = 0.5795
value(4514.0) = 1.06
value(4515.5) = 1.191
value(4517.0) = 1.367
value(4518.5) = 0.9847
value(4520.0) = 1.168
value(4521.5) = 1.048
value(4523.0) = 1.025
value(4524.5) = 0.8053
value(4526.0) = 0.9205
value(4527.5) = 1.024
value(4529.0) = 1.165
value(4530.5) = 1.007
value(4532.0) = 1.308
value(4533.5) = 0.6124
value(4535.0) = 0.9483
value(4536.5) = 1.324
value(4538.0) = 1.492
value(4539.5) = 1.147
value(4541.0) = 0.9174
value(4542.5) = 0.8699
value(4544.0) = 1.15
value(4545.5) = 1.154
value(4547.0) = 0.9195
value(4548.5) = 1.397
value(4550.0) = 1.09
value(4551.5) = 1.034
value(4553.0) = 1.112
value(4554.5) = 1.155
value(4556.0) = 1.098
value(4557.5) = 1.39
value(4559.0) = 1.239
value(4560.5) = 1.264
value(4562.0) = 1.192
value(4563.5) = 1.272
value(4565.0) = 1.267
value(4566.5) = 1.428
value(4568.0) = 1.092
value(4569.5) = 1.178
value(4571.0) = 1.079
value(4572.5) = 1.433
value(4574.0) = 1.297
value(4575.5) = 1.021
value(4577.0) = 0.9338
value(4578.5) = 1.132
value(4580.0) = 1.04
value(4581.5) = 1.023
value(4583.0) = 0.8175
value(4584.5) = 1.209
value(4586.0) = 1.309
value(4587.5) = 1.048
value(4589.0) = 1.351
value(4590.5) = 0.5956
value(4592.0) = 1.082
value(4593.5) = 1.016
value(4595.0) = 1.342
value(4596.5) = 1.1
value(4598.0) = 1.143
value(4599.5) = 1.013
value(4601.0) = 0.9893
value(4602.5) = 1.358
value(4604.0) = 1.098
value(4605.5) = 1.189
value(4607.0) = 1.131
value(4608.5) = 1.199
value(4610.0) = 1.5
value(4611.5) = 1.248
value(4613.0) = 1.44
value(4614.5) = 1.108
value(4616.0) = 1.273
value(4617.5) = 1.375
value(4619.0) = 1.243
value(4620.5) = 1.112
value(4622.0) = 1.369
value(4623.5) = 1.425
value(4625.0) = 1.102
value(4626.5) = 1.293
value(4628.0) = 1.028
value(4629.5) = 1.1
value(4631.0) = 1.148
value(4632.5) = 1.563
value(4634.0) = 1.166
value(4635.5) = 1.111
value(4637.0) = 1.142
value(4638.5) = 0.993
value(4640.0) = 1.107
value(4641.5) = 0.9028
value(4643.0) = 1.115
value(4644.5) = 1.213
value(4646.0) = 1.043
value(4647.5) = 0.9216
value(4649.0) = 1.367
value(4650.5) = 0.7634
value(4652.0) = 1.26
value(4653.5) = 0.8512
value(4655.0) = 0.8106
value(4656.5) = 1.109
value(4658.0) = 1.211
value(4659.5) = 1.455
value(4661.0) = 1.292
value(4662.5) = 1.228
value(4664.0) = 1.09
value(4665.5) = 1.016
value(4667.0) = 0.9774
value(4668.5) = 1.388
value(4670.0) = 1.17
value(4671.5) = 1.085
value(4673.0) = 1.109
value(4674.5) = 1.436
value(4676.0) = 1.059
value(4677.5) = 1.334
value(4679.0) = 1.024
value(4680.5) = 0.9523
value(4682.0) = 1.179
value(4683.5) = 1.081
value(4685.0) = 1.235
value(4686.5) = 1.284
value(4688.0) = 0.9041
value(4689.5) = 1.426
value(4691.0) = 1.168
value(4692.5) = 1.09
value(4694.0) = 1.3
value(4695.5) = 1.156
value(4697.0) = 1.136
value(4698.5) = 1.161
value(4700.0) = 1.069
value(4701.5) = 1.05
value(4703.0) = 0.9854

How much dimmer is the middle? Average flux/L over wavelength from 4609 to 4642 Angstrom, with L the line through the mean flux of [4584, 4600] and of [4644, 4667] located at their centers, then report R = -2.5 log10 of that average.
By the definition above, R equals -0.10 mag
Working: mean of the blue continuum 1.11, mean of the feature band 1.22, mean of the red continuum 1.1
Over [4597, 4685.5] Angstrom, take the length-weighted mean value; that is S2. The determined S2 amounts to 1.16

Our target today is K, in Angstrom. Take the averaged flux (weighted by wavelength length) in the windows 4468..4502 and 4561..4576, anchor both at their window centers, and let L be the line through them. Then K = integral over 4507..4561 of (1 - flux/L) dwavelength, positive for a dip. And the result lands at 4.3 Angstrom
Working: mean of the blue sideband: 1.14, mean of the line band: 1.1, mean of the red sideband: 1.23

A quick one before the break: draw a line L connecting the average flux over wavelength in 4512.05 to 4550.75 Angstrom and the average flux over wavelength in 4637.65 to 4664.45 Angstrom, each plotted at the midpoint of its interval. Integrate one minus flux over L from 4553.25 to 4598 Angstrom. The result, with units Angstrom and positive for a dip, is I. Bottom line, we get -3.0 Angstrom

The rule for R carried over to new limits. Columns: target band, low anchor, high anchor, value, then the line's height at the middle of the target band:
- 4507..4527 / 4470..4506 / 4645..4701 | 0.089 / 1.14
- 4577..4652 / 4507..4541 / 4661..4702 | -0.027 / 1.12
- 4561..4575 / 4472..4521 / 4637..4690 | -0.106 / 1.13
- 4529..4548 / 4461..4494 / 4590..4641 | 0.065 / 1.15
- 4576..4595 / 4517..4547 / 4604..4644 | 0.086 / 1.14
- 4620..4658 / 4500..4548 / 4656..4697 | 0.027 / 1.15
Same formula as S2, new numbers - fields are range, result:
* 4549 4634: 1.18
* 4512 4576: 1.12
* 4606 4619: 1.28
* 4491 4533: 1.09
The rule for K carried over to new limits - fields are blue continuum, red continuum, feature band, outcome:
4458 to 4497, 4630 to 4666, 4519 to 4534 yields 1.3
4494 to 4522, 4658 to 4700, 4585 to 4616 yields -0.6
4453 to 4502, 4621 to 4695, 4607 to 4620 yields -1.7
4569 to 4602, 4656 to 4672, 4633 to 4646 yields 0.7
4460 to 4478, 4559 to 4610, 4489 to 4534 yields 0.9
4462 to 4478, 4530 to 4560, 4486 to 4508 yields -0.8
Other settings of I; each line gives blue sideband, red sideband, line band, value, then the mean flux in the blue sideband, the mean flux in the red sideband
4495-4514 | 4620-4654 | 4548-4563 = -1.2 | 1.08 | 1.14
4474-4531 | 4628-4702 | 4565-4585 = -0.2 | 1.11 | 1.14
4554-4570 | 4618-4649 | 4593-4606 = 0.6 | 1.24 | 1.16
